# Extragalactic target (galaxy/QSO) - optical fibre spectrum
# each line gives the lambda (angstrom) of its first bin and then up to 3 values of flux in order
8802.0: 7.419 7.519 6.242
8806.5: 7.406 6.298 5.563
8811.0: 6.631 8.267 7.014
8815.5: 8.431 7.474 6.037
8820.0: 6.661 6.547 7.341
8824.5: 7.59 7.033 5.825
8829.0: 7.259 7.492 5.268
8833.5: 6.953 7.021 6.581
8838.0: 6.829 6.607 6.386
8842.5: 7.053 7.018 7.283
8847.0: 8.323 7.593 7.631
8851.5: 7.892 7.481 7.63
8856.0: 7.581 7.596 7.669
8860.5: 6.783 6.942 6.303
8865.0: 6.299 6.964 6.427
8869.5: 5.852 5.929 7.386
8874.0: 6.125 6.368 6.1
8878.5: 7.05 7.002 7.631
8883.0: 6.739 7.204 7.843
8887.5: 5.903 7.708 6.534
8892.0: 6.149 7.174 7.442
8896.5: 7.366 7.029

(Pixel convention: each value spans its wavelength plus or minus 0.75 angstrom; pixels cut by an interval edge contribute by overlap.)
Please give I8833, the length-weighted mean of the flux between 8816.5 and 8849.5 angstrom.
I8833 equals 6.92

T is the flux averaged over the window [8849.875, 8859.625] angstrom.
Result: 7.64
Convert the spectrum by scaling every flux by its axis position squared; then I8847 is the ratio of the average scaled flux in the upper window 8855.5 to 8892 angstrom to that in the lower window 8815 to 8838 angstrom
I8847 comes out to 1.00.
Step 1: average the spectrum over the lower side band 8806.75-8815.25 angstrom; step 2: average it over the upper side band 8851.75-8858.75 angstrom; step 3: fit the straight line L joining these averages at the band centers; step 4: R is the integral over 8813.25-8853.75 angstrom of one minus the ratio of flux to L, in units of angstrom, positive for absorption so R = 1.1 angstrom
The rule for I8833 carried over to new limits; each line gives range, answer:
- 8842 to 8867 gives 7.3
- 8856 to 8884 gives 6.76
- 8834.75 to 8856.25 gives 7.26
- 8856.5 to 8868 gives 6.92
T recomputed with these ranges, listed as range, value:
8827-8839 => 6.67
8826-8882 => 6.92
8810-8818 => 7.45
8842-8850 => 7.48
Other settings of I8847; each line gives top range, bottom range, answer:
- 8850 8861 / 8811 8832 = 1.08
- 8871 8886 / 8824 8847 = 1.01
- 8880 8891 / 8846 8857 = 0.93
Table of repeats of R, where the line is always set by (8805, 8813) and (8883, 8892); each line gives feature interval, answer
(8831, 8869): -1.1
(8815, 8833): -0.3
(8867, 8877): 0.8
